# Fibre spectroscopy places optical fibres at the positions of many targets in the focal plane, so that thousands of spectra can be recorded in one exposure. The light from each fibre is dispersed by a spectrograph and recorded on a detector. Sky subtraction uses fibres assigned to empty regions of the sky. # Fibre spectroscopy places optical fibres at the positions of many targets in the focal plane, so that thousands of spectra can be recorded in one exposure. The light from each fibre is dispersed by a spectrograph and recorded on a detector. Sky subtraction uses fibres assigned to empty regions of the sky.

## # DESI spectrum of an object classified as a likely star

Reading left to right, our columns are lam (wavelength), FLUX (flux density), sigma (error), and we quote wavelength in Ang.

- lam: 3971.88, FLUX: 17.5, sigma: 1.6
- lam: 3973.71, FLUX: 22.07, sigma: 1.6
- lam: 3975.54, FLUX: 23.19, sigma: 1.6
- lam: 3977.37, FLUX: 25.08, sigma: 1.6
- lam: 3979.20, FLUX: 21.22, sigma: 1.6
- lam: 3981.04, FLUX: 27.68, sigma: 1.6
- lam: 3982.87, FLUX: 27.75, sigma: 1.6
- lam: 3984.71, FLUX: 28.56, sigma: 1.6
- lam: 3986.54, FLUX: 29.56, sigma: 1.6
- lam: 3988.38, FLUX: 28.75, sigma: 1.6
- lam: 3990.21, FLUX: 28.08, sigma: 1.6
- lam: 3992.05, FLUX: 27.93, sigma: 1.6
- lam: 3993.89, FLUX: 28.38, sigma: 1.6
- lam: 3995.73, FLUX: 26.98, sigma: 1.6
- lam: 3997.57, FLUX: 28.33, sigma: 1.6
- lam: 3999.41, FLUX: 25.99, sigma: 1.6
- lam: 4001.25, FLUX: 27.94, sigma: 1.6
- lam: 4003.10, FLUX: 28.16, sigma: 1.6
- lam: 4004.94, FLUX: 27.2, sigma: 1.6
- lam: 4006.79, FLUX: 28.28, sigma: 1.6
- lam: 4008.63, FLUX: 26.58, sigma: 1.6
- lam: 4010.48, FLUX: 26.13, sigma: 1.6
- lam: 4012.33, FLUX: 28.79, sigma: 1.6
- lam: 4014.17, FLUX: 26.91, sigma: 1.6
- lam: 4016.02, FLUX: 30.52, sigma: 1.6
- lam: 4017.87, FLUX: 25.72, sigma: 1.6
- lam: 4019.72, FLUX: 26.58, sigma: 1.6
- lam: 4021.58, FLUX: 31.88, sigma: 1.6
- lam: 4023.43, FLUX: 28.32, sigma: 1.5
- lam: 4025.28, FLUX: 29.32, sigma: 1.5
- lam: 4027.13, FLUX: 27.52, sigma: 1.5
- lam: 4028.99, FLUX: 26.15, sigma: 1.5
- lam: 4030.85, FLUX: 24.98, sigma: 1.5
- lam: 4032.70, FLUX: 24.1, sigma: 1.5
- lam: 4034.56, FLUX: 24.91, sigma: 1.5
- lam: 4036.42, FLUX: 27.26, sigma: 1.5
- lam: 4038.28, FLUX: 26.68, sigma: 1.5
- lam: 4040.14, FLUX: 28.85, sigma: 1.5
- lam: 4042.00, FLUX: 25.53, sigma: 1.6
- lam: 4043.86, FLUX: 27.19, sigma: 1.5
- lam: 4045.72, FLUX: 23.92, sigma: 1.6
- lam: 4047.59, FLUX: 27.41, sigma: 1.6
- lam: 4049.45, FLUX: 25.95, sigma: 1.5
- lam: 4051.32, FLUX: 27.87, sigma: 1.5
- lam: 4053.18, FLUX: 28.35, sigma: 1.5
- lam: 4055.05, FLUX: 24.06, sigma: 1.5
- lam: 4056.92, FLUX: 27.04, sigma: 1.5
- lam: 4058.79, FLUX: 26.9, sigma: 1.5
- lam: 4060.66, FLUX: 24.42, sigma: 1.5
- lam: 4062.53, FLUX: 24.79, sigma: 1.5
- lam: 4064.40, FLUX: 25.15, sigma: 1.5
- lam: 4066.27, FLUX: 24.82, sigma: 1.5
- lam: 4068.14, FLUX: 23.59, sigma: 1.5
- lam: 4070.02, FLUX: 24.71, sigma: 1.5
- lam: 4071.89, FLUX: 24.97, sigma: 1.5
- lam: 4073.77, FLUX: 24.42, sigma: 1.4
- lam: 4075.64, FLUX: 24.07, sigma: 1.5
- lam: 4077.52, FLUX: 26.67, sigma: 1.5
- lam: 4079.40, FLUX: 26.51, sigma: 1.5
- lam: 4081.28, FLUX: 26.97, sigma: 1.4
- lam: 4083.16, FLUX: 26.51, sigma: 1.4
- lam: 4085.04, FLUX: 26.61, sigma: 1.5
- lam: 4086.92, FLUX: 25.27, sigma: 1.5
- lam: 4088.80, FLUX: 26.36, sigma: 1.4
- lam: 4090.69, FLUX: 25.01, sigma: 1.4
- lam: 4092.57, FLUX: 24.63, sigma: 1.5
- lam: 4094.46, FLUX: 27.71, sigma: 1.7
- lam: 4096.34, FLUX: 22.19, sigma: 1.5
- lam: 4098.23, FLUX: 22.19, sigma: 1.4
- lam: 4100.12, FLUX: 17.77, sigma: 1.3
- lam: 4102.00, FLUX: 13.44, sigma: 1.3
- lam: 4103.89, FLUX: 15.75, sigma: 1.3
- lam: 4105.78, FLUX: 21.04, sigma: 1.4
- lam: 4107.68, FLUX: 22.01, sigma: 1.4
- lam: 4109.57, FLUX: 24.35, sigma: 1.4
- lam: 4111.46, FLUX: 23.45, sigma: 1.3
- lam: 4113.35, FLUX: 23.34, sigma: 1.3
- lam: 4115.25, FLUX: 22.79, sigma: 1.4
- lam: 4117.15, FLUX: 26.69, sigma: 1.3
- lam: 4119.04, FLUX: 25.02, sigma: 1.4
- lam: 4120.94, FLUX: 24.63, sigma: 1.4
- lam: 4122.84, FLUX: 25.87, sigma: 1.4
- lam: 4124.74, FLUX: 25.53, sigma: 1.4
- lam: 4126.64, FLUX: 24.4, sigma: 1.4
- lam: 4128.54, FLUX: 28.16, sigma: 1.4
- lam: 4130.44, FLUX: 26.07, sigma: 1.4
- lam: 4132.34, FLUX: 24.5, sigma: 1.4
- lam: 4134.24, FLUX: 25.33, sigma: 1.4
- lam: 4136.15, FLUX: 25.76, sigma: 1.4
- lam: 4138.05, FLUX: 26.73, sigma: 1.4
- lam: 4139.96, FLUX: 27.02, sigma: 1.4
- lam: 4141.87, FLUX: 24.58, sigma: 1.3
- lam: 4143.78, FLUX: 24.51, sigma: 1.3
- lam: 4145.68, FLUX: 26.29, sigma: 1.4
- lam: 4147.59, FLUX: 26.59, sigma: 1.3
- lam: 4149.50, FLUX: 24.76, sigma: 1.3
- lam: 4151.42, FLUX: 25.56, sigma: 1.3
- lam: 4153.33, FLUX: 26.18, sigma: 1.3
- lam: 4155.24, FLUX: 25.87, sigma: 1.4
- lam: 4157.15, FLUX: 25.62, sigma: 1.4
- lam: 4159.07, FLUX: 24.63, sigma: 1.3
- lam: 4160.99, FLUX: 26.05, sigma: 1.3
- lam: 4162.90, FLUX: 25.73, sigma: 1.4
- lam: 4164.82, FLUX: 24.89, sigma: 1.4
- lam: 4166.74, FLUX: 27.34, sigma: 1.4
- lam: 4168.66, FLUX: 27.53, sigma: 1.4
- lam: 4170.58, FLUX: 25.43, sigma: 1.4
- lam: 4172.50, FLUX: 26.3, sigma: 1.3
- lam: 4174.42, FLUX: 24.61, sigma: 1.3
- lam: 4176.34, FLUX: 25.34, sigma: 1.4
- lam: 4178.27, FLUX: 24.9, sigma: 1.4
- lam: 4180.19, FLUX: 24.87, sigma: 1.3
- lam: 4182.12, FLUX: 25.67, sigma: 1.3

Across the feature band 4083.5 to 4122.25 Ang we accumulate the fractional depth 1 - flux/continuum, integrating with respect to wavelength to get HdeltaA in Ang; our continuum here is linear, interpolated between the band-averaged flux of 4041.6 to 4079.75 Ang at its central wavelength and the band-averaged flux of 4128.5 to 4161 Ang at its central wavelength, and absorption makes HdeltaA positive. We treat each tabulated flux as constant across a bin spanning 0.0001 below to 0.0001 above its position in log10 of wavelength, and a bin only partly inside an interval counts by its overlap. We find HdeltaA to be 3.9 Ang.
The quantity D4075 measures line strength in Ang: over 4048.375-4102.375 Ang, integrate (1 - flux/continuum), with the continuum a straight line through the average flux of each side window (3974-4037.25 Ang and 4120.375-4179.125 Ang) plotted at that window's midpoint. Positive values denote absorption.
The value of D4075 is 3.2 Ang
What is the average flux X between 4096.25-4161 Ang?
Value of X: 24.1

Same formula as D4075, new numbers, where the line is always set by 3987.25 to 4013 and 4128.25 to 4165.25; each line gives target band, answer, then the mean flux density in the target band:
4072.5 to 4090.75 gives 0.5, 25.9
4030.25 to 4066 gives 1.3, 26.1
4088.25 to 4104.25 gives 2.8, 21.8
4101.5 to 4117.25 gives 2.9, 21.4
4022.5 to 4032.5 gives 0.1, 27.1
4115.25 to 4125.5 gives 0.3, 25.3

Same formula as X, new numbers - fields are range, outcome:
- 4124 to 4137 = 25.7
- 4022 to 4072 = 26.2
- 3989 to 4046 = 27.3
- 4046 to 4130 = 24.5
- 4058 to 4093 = 25.4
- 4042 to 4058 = 26.4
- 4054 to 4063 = 25.5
